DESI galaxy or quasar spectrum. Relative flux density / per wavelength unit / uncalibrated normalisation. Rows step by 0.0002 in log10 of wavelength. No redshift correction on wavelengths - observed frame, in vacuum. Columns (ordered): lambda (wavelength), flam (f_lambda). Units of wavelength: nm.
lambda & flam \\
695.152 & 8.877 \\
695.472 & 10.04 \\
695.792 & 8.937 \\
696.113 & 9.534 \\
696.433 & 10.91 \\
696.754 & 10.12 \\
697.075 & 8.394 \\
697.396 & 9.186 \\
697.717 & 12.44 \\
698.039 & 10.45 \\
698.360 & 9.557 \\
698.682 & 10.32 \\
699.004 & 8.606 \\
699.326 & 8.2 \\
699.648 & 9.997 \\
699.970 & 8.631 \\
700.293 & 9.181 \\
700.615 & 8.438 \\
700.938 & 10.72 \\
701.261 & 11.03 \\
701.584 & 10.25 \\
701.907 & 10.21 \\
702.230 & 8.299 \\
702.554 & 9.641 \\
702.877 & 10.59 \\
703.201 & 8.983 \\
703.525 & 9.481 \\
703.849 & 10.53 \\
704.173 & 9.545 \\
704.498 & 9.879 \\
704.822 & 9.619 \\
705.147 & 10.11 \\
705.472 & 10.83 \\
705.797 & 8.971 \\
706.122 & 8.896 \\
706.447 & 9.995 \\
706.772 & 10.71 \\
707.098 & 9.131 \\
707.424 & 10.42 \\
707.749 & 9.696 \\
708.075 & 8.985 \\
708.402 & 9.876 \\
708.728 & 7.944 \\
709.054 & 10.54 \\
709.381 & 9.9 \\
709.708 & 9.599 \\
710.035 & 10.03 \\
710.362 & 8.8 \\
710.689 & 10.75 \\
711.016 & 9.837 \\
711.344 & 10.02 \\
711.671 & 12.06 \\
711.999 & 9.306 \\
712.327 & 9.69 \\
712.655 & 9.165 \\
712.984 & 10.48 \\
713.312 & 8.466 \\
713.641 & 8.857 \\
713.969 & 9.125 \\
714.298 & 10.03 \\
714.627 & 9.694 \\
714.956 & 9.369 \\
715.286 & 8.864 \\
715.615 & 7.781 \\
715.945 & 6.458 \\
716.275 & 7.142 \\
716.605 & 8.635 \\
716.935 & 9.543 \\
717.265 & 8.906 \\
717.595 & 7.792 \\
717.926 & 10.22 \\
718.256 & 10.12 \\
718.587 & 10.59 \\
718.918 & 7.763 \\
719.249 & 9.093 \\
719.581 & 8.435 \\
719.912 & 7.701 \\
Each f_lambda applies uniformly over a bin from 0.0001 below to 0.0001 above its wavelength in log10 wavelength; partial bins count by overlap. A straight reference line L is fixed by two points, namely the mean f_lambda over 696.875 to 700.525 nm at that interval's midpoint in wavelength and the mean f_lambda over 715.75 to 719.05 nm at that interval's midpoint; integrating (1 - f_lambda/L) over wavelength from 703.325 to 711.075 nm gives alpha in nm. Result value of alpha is -0.498 nm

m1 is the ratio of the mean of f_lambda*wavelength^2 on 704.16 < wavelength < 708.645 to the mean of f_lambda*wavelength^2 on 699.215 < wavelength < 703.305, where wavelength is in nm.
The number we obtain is 1.03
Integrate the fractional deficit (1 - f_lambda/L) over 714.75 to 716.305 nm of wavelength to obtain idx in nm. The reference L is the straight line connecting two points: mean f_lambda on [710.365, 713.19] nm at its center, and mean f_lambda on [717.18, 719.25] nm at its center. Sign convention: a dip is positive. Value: 0.25 nm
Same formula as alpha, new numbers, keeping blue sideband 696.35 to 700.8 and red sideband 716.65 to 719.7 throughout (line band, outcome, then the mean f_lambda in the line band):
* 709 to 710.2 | -0.08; 9.96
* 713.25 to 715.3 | -0.01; 9.26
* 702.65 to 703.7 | -0.02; 9.7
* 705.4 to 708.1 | -0.10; 9.74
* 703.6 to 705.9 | -0.12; 9.93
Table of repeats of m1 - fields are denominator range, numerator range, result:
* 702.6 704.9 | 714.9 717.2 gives 0.87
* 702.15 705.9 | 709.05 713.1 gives 1.04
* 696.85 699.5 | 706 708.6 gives 1.03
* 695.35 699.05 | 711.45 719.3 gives 0.97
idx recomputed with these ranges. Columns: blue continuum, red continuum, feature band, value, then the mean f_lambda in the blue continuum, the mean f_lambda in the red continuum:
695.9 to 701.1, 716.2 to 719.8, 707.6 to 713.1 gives -0.338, 9.66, 8.96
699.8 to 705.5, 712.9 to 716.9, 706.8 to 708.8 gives -0.037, 9.75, 8.73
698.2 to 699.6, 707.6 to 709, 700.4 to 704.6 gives -0.261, 9.23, 9.23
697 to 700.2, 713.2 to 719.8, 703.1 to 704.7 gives -0.057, 9.6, 8.84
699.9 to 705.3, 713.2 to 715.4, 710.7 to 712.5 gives -0.170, 9.73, 9.22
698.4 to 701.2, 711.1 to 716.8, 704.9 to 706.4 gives -0.076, 9.34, 9.14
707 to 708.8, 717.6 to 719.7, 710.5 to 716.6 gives 0.053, 9.42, 9.27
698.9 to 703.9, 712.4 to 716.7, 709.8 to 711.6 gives -0.195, 9.54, 8.79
